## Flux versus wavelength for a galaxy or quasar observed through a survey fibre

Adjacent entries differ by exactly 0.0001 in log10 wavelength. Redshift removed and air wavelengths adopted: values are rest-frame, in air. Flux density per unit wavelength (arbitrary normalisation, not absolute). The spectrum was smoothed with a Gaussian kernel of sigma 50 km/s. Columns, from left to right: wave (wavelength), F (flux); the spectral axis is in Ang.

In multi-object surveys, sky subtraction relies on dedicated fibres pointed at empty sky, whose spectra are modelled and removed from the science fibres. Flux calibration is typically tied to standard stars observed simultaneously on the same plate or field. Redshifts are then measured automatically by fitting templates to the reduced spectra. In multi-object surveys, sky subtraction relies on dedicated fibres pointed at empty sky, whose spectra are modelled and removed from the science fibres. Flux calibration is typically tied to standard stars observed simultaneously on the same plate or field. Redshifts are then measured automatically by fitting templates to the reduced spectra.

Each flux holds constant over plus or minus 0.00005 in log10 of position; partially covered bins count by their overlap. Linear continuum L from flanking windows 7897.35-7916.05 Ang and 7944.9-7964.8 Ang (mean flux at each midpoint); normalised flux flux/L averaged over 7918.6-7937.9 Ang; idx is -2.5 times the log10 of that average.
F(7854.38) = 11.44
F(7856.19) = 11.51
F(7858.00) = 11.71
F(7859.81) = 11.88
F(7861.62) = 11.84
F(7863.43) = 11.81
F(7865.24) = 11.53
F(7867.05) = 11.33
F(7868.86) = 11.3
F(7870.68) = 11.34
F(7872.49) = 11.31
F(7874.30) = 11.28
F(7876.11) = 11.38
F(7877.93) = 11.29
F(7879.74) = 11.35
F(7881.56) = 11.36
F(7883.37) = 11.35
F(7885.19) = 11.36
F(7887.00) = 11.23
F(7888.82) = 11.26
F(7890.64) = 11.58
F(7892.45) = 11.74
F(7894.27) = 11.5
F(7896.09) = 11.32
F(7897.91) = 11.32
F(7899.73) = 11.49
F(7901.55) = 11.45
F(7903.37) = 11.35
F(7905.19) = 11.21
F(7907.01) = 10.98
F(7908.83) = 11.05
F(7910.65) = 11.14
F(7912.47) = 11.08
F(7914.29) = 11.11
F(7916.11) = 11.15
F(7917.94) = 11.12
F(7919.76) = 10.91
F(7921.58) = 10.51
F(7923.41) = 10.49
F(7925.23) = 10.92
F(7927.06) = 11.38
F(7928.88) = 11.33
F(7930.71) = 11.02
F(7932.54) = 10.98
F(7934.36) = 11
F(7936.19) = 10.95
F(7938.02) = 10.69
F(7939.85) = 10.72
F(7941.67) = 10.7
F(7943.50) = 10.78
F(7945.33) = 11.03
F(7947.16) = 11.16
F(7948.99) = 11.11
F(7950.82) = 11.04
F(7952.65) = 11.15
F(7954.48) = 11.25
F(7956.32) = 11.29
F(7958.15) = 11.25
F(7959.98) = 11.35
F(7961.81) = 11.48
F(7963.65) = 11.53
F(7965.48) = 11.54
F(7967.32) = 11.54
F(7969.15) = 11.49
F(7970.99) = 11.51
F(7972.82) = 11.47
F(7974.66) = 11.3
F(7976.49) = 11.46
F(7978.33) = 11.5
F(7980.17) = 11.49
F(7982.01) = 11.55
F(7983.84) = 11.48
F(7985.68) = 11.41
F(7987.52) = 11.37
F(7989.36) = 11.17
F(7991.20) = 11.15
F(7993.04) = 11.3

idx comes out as 0.03 mag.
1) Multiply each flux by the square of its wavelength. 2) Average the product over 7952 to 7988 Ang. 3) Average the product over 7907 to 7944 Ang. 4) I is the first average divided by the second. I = 1.1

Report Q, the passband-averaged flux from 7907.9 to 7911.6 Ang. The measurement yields 11.1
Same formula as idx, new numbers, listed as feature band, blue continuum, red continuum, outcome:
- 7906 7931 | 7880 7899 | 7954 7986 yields 0.038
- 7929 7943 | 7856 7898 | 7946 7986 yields 0.050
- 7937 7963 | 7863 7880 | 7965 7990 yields 0.035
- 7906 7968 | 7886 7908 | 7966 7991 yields 0.031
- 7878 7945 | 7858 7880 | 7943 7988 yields 0.028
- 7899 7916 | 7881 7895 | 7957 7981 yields 0.022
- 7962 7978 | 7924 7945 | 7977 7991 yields -0.019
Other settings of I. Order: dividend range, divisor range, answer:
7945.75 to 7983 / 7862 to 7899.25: 1.02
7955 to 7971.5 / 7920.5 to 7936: 1.05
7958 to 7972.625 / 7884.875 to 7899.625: 1.02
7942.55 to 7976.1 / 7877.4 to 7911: 1.01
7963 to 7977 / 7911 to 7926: 1.07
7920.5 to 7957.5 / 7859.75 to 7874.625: 0.97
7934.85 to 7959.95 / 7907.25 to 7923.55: 1.01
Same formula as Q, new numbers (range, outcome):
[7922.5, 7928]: 10.9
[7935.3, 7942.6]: 10.8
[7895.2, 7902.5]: 11.4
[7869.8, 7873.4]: 11.3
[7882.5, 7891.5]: 11.3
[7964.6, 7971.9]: 11.5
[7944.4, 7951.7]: 11.1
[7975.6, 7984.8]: 11.5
